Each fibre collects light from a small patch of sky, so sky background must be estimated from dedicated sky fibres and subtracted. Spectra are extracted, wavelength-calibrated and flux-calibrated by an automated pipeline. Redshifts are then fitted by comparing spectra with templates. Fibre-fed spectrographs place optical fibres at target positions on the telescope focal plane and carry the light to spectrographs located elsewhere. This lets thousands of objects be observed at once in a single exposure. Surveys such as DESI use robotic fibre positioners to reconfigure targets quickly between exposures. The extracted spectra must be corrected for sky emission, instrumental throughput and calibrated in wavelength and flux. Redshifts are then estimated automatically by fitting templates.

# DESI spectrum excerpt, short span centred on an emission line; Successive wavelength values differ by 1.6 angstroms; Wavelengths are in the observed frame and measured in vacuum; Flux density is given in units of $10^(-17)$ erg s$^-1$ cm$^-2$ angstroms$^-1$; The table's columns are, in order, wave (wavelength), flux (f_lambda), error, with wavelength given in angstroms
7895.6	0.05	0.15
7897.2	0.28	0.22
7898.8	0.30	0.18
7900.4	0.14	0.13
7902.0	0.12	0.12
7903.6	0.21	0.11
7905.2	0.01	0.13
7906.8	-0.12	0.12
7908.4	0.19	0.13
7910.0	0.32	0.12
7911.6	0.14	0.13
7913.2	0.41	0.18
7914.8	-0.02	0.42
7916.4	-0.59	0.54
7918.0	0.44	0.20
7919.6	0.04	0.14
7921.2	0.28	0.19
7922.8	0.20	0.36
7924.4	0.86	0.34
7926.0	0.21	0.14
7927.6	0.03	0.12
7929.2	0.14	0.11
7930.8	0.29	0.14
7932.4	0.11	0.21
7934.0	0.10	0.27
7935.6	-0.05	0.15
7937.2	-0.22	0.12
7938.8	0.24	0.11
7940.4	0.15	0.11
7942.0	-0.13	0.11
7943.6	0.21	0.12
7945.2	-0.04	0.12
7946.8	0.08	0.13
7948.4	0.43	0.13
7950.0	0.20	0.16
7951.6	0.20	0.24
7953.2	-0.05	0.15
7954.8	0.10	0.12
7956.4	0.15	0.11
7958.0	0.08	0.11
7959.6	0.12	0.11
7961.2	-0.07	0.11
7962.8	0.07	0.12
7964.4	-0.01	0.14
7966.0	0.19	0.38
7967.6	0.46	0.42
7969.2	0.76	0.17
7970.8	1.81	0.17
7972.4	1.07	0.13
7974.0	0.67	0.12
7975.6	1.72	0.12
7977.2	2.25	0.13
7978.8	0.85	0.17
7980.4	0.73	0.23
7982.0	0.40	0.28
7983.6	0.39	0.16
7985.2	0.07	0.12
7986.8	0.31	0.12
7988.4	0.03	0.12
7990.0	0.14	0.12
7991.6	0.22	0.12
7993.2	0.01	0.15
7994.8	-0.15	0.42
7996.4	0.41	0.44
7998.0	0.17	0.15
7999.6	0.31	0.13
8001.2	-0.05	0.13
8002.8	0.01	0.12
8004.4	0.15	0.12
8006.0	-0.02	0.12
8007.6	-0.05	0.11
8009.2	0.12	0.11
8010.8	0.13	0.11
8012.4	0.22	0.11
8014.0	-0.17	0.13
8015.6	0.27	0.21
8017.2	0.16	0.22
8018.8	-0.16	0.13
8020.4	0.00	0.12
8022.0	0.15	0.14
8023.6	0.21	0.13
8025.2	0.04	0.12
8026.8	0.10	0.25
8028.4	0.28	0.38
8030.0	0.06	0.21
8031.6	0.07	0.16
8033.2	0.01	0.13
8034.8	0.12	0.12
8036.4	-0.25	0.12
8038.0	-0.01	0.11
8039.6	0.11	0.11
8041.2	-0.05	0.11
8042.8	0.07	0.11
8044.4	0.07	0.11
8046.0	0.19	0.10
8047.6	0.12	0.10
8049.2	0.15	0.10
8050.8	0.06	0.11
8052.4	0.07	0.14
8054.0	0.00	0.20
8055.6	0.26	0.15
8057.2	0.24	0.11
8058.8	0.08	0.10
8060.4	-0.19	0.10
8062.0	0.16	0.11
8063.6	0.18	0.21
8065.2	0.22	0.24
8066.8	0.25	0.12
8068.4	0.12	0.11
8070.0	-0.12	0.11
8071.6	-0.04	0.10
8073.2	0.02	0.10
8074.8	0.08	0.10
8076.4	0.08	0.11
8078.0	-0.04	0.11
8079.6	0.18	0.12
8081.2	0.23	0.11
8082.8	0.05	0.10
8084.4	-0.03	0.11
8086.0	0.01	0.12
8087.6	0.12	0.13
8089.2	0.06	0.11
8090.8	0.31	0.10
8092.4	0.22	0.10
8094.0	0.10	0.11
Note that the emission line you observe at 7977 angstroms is [O II] 3727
